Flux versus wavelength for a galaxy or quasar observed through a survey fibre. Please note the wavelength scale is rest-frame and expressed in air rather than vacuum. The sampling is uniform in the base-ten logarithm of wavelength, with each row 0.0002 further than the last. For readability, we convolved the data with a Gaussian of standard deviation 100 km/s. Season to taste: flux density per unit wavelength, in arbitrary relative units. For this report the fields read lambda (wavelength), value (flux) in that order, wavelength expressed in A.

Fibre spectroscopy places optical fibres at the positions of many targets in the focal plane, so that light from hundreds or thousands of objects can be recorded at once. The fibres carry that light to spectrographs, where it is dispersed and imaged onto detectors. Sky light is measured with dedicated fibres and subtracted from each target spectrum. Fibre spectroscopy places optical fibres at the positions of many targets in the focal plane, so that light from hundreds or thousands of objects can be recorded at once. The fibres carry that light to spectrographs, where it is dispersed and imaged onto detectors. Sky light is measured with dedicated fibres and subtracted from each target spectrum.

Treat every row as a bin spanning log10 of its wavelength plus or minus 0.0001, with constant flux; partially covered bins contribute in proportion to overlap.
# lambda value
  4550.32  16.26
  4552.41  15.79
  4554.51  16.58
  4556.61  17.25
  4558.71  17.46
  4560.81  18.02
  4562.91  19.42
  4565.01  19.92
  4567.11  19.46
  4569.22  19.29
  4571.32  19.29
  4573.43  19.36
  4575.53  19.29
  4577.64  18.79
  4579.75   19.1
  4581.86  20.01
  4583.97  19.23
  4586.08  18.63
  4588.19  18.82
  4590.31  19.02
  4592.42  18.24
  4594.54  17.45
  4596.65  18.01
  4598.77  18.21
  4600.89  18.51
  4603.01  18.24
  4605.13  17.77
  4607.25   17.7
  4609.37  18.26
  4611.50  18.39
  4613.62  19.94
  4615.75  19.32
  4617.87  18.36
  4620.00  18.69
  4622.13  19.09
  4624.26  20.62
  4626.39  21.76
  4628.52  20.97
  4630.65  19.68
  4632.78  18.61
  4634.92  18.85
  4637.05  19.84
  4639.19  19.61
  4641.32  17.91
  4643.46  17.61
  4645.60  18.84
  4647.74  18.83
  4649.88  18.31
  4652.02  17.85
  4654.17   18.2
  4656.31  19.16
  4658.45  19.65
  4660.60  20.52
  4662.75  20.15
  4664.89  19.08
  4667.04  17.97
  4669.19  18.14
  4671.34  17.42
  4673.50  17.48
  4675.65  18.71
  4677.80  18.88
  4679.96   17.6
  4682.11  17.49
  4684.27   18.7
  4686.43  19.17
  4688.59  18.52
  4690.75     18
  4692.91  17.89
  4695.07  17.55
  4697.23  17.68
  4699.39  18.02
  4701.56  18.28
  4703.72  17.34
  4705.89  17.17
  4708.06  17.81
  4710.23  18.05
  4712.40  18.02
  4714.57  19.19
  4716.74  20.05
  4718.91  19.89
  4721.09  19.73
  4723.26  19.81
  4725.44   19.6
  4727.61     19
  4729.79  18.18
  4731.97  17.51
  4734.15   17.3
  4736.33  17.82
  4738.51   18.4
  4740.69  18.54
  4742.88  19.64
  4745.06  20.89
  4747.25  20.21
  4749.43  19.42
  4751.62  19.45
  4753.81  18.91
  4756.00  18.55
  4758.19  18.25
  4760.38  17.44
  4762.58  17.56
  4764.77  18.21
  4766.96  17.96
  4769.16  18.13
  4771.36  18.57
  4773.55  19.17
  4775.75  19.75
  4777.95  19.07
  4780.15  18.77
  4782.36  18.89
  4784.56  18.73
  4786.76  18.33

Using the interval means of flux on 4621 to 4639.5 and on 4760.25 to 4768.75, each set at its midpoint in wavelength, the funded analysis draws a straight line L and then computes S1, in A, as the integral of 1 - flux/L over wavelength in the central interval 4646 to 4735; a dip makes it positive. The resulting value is 2.3 A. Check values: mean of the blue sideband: 19.9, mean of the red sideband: 17.9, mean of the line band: 18.5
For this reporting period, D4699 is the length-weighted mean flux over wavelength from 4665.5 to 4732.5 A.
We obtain 18.4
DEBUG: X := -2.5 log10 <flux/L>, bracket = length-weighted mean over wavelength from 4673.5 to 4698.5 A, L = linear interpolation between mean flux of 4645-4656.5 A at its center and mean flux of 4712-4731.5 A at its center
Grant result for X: 0.04 mag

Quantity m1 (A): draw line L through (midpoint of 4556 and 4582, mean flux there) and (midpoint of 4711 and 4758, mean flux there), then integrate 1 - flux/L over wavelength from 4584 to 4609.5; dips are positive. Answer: 0.9 A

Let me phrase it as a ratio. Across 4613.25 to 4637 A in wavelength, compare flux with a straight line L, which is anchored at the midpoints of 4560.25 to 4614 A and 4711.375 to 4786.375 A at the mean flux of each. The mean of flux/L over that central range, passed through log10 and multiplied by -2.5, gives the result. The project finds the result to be -0.05 mag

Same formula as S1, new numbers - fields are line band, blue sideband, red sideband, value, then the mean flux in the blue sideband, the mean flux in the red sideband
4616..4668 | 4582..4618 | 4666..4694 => -2.4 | 18.5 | 18.1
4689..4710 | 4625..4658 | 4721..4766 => 1.2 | 19.1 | 18.8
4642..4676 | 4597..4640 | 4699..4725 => 0.5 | 19.1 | 18.6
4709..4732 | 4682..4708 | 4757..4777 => -1.2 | 18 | 18.3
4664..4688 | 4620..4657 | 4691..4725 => 0.7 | 19.1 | 18.4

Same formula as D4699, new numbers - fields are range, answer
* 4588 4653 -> 18.8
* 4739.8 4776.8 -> 18.9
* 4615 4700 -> 18.8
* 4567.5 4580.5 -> 19.2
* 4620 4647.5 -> 19.4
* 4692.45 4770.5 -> 18.5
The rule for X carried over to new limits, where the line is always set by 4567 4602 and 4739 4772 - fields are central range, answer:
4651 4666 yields -0.02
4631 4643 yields -0.01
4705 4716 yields 0.04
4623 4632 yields -0.10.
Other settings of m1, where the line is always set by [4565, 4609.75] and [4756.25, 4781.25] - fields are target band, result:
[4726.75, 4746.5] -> -0.1 A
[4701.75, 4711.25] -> 0.5 A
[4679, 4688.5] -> 0.2 A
